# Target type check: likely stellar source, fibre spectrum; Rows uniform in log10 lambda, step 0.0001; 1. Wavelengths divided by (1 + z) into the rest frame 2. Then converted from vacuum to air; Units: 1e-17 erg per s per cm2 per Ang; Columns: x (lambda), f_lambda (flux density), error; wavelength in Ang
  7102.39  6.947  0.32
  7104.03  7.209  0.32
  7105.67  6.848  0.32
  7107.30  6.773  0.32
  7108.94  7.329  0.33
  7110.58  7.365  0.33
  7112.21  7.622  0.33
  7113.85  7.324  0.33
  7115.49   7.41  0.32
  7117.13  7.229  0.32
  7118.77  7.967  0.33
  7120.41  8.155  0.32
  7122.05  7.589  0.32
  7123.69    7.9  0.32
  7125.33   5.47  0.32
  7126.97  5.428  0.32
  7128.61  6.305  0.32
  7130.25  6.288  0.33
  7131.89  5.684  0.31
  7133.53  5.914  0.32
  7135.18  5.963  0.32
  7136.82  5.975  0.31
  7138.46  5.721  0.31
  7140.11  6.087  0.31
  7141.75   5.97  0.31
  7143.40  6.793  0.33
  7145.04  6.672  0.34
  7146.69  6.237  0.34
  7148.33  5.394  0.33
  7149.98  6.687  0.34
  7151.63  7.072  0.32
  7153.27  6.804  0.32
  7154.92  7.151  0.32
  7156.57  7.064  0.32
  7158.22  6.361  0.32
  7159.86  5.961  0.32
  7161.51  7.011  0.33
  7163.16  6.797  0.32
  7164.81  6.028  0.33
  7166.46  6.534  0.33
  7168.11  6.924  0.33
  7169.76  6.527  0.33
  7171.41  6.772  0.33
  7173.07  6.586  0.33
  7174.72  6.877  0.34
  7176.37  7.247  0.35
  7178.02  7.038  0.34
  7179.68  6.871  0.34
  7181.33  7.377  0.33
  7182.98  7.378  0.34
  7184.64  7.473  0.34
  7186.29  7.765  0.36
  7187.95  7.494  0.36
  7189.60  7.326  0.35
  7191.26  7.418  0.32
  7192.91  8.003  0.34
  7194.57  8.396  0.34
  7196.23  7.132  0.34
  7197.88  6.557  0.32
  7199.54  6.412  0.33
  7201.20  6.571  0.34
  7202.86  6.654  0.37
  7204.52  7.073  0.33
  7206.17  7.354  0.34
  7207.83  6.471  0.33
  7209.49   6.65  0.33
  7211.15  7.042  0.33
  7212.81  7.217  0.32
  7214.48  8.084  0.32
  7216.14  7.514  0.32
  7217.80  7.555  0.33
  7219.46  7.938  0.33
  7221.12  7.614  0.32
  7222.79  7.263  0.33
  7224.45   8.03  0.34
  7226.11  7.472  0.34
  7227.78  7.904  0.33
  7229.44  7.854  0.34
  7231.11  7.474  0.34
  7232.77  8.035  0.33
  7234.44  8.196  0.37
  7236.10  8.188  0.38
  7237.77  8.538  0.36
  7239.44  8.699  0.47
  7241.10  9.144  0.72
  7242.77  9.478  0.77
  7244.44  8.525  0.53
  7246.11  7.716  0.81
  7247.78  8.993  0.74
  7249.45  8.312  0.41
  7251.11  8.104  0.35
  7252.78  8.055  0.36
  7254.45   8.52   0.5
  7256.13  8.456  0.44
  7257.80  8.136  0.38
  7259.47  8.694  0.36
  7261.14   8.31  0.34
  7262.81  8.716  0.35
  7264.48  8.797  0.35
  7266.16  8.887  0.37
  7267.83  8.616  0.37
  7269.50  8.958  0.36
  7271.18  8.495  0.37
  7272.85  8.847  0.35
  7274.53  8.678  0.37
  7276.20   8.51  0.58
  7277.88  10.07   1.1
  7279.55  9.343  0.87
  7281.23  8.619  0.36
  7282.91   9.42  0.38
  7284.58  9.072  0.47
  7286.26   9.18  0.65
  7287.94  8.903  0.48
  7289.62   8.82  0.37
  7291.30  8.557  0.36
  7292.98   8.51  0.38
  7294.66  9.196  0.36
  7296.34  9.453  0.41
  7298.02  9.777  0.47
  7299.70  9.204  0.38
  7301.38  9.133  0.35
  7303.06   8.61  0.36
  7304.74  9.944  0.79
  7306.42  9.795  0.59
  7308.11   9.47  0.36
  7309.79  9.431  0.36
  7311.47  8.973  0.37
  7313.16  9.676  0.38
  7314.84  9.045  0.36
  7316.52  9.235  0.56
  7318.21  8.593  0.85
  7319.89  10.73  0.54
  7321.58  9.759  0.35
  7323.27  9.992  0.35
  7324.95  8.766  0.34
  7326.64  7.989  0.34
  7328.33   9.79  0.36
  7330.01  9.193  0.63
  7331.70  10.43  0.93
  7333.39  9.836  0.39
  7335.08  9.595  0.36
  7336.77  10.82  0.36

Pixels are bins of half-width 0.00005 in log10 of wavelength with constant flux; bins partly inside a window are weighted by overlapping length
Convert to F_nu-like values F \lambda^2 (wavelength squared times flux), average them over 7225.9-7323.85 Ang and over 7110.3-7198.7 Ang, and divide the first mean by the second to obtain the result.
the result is 1.3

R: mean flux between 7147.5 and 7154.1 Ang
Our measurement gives 6.49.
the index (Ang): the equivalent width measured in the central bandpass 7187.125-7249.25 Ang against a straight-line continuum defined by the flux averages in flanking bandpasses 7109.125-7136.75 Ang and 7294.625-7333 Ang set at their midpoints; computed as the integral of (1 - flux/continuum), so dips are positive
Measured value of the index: 3.4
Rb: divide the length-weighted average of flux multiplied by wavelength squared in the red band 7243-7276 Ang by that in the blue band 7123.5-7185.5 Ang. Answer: 1.3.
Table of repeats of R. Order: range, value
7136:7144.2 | 6.11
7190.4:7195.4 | 7.93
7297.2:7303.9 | 9.18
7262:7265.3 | 8.76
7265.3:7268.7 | 8.75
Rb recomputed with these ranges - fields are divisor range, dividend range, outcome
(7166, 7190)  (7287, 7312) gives 1.34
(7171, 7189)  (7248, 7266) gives 1.20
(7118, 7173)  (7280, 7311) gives 1.47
